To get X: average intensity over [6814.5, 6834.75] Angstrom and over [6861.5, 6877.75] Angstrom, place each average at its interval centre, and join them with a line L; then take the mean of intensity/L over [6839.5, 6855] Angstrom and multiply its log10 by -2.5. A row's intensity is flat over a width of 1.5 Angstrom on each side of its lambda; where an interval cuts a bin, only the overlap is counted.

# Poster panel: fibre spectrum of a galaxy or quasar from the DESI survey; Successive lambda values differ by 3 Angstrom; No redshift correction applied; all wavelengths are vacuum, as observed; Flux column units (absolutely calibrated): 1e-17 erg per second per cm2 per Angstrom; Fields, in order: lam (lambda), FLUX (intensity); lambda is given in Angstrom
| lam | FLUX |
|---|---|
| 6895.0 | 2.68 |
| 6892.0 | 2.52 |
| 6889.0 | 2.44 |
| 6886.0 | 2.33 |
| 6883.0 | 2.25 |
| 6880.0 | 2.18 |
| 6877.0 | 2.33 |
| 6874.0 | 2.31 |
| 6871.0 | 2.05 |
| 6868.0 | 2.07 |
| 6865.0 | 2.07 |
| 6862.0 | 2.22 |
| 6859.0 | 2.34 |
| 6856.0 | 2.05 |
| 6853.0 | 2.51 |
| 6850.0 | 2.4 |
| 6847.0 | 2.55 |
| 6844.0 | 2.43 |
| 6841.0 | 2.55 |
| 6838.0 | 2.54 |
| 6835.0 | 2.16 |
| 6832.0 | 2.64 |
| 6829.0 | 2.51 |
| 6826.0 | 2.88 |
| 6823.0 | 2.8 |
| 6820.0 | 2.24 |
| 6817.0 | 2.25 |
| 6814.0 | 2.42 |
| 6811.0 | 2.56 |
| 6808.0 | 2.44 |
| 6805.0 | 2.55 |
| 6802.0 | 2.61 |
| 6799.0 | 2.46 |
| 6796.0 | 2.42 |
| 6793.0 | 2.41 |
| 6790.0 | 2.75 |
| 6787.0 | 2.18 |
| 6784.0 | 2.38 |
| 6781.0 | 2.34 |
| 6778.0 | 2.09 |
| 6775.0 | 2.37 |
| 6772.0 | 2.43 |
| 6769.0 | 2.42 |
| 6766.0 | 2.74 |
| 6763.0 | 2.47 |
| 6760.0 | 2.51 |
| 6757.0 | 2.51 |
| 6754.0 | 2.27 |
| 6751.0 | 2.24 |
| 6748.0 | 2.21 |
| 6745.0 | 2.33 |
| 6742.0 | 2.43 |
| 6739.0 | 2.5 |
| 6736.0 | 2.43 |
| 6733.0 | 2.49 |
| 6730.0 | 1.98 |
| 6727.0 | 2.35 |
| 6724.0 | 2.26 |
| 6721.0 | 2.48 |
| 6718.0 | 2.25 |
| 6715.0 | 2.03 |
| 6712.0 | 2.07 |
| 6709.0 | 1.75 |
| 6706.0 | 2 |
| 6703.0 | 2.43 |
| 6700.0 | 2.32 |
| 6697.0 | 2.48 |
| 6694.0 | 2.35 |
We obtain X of -0.059 mag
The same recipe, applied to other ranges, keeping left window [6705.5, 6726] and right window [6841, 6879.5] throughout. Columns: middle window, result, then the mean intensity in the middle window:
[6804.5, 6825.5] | -0.11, 2.48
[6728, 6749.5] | -0.09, 2.34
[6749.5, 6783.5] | -0.10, 2.4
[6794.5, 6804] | -0.13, 2.5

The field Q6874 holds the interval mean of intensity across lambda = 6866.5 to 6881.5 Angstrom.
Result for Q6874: 2.19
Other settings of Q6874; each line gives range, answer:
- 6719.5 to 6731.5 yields 2.27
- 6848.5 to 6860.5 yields 2.32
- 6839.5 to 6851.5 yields 2.48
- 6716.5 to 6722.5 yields 2.36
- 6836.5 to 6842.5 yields 2.54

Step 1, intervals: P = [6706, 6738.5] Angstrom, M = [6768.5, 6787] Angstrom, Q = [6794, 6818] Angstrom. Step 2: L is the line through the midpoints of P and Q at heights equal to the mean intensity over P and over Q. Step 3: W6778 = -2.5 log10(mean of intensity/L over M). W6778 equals 0.03 mag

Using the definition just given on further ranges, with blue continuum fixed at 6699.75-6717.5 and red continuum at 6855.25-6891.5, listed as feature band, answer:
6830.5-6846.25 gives -0.12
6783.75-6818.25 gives -0.13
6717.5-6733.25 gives -0.09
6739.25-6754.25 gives -0.09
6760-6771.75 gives -0.18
